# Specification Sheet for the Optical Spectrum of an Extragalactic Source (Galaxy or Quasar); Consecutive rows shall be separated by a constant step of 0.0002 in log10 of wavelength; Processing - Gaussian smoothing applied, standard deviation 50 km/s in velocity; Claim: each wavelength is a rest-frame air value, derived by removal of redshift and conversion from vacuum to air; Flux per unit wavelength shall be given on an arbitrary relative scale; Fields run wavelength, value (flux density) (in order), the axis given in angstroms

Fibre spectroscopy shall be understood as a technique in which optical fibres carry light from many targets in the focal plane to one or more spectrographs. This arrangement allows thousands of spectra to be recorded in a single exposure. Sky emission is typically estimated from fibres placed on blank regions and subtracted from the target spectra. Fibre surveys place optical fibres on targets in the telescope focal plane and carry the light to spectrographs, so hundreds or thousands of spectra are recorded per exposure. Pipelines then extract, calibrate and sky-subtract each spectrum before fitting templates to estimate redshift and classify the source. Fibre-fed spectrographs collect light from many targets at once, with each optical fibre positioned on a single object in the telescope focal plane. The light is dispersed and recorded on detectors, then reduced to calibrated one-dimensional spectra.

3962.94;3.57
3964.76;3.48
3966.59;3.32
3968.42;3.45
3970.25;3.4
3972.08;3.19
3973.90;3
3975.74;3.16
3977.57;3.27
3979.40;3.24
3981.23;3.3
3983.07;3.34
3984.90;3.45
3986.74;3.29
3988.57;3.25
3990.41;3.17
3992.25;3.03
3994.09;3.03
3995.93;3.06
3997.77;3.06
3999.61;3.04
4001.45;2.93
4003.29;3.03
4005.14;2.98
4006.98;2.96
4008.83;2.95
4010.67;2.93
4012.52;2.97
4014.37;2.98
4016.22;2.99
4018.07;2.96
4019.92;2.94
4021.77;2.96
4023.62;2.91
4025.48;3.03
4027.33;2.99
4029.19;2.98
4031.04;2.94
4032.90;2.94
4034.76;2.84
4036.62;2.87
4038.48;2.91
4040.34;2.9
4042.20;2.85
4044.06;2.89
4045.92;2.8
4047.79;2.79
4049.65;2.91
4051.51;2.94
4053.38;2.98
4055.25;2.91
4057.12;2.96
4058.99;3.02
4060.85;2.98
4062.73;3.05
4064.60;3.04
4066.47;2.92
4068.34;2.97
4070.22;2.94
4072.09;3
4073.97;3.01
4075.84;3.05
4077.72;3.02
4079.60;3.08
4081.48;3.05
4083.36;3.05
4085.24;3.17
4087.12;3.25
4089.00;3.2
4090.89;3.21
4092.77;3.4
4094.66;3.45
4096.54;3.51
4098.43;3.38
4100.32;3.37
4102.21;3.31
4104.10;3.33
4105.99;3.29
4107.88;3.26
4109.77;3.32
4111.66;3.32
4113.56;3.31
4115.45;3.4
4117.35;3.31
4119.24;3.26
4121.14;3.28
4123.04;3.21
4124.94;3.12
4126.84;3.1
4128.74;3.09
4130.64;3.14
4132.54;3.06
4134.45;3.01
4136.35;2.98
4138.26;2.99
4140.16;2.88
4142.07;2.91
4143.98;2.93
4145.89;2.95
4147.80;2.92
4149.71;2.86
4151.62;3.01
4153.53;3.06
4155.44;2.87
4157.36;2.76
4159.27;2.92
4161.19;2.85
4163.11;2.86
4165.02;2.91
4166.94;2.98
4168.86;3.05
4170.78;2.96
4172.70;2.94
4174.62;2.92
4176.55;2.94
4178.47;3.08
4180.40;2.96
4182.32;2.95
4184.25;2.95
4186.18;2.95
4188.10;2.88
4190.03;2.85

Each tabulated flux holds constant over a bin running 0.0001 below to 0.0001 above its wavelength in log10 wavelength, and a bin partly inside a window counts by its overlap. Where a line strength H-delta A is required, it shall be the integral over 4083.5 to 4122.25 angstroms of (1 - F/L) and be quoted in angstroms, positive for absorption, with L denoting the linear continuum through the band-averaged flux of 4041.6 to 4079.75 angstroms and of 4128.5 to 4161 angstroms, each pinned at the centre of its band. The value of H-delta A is -4.6 angstroms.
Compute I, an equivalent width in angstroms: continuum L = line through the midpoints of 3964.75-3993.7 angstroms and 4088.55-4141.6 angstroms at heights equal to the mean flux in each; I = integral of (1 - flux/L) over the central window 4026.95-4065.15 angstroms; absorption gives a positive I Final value 3.7 angstroms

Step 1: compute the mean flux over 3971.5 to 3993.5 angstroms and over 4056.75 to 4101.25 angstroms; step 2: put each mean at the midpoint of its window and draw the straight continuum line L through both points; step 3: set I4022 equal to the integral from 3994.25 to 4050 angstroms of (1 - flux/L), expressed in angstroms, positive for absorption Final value 4.21 angstroms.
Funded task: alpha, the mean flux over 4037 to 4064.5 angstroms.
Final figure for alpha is 2.92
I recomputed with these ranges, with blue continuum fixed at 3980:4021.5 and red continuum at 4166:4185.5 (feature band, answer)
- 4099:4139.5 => -2.8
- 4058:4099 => -1.3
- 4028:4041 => 0.6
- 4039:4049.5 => 0.7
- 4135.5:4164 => 0.7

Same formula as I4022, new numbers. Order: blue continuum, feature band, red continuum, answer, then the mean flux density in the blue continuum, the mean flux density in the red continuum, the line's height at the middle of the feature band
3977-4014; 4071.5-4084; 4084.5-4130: 0.8 angstroms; 3.11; 3.28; 3.24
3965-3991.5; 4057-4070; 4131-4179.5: 0.5 angstroms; 3.28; 2.95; 3.12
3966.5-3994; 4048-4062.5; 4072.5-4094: 1.0 angstroms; 3.25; 3.14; 3.17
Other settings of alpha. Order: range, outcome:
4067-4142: 3.18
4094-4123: 3.34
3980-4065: 3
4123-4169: 2.97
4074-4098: 3.2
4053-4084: 3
